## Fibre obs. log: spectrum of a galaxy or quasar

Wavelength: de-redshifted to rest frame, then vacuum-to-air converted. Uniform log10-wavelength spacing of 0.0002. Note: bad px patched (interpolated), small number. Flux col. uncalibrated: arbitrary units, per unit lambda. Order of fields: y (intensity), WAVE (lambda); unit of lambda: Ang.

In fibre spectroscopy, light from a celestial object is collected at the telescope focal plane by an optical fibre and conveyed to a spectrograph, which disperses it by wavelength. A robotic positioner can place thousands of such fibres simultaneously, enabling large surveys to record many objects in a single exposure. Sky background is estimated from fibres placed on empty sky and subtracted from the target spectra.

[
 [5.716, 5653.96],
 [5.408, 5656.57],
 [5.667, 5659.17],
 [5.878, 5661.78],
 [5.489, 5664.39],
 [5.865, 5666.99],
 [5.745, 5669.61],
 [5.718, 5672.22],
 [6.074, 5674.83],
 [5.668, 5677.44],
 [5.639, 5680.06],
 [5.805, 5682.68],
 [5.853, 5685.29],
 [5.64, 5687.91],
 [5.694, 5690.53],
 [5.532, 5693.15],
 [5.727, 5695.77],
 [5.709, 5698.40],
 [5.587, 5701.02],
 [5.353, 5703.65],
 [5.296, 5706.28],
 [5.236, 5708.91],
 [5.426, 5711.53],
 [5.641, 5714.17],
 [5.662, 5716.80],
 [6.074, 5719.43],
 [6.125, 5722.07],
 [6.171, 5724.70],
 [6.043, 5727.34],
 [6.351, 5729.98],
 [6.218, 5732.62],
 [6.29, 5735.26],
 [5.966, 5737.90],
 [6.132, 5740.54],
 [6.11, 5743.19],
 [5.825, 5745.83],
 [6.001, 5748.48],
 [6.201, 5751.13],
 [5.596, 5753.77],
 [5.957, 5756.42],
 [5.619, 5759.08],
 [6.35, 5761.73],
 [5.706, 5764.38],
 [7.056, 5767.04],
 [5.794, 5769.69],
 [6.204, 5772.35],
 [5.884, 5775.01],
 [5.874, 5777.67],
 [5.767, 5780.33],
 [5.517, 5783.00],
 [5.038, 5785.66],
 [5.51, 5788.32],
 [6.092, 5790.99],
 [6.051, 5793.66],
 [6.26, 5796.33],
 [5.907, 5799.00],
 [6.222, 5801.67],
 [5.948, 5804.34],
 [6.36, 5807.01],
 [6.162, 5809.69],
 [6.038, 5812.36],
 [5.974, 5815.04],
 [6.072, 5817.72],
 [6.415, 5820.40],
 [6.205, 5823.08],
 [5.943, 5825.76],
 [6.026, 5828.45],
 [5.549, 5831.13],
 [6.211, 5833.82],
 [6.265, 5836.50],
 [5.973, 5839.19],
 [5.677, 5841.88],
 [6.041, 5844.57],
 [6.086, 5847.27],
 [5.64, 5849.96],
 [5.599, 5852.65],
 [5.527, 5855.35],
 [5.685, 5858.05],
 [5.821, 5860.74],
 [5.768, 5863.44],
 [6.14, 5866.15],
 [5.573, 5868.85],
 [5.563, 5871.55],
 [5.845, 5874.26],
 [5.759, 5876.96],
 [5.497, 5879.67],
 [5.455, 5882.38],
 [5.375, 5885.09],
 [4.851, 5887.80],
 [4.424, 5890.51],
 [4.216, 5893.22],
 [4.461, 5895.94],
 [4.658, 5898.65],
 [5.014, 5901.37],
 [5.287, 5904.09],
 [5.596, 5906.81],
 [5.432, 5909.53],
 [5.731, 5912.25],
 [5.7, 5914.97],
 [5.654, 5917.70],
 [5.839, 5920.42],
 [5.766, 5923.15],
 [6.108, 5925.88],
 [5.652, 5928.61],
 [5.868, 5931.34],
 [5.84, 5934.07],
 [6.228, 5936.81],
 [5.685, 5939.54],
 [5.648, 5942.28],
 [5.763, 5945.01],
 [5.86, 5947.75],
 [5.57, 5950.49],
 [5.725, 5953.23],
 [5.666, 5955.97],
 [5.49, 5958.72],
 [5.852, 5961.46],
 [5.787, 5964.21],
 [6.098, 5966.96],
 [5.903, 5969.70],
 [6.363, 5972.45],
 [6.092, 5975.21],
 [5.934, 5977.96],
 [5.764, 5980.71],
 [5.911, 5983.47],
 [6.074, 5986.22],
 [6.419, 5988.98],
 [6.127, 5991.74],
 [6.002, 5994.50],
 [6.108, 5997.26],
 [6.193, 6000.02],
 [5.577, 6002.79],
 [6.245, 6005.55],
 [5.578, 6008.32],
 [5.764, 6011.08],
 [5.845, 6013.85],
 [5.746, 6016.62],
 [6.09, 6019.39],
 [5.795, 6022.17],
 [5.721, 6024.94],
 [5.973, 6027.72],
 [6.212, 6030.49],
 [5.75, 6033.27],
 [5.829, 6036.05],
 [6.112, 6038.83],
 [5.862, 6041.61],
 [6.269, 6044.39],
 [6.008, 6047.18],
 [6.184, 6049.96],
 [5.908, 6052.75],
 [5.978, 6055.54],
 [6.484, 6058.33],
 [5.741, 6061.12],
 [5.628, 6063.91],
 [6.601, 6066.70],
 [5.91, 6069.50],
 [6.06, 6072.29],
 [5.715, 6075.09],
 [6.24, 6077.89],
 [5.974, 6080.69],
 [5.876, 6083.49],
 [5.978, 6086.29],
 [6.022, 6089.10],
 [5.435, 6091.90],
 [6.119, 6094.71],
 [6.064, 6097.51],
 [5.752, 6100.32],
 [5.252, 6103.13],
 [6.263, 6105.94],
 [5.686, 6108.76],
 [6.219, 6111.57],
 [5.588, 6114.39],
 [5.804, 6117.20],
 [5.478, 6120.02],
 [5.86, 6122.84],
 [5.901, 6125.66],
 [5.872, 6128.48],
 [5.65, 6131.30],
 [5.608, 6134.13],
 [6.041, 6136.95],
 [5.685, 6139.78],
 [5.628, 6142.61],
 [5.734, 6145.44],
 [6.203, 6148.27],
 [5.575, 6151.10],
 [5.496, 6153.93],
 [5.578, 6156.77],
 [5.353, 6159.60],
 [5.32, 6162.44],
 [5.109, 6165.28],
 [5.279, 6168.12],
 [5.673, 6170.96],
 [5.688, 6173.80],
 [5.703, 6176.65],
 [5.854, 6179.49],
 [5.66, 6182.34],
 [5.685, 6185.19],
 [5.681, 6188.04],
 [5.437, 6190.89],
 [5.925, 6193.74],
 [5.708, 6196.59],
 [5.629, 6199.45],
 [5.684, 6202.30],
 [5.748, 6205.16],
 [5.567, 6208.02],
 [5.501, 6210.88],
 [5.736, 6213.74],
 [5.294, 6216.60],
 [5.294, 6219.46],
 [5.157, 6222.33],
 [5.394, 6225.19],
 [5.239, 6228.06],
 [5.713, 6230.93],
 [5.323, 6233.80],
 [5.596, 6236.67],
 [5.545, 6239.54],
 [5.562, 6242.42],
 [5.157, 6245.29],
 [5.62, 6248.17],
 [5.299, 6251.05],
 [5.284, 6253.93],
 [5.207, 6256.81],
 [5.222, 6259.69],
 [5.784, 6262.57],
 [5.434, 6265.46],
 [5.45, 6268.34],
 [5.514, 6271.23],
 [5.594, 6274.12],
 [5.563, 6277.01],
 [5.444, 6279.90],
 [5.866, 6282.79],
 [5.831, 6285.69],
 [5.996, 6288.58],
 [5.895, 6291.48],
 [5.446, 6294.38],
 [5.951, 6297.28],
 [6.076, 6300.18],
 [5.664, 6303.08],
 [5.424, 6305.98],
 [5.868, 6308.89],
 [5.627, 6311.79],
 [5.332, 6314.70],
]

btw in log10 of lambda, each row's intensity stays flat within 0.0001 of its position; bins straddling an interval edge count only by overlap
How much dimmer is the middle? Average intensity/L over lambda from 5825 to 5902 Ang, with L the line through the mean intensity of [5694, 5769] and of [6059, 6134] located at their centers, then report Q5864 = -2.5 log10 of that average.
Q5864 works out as 0.07 mag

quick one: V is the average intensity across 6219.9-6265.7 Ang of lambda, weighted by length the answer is 5.4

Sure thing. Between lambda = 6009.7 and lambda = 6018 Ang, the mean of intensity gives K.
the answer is 5.79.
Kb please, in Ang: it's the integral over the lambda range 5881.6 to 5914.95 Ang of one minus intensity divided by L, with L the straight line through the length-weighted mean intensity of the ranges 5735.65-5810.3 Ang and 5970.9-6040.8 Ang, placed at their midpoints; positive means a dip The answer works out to 5.07 Ang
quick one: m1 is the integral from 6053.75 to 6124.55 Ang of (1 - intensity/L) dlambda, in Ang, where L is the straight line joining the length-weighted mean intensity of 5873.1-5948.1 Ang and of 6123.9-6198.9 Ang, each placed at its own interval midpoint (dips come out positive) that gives -3.89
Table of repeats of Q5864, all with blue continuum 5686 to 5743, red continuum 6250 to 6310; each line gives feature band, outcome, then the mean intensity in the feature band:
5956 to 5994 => -0.047 mag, 5.97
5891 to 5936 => 0.063 mag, 5.42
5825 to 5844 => -0.034 mag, 5.95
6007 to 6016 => -0.006 mag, 5.74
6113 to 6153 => -0.018 mag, 5.76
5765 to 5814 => -0.036 mag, 5.98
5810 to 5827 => -0.062 mag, 6.11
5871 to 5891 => 0.073 mag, 5.38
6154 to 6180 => 0.031 mag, 5.49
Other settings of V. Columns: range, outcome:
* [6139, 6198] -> 5.62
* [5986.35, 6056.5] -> 5.97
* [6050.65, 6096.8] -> 5.98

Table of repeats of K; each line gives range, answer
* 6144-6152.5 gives 5.84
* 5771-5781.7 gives 5.93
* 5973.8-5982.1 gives 5.93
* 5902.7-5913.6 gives 5.51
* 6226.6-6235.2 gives 5.42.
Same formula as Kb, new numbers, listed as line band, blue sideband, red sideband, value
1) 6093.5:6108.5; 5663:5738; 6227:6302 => -0.7 Ang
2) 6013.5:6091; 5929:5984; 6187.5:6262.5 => -3.6 Ang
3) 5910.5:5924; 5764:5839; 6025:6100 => 0.6 Ang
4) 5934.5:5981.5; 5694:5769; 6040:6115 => 0.7 Ang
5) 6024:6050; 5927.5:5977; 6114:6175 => -1.1 Ang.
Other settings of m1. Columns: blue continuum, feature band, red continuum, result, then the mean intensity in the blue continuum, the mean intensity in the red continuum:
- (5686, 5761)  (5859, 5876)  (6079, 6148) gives 0.1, 5.83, 5.82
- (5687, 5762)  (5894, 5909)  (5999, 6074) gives 2.3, 5.84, 5.96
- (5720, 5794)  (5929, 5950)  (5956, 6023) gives 0.5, 5.98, 5.94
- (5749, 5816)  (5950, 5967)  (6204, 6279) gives 0.1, 5.96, 5.45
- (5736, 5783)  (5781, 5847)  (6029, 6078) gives 0.2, 5.99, 6.02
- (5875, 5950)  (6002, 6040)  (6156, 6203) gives -2.5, 5.46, 5.59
